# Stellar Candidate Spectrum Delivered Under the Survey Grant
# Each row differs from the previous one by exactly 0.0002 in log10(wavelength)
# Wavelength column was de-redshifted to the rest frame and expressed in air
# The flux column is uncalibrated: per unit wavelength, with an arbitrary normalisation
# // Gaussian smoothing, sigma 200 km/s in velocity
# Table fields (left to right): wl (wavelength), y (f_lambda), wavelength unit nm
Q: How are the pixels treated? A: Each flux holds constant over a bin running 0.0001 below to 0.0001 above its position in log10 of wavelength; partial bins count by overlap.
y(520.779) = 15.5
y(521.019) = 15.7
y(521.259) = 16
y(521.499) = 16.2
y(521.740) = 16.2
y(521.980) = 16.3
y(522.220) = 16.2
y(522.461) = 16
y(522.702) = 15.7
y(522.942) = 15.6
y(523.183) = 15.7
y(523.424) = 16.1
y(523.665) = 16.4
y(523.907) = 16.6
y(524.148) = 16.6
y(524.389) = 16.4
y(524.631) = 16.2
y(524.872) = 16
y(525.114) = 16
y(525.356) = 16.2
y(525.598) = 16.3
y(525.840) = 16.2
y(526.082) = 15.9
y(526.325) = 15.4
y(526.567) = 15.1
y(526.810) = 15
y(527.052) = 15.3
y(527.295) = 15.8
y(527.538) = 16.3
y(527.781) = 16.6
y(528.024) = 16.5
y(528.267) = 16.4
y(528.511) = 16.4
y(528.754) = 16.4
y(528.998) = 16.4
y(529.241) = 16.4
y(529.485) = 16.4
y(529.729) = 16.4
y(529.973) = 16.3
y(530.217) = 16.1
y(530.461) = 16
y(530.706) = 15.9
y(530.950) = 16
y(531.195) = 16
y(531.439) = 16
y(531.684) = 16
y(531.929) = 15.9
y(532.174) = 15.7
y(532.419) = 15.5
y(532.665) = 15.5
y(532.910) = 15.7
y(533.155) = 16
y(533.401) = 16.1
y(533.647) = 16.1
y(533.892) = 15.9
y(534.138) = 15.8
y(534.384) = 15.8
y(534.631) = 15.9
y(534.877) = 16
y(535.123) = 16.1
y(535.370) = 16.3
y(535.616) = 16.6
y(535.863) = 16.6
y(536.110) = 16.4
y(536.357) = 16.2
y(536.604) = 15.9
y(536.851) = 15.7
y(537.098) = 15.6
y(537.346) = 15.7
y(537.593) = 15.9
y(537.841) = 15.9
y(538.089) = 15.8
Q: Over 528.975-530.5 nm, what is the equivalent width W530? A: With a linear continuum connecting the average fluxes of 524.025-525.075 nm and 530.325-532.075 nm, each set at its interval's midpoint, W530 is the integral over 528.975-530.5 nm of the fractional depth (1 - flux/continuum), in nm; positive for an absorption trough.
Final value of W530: -0.024 nm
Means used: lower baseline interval 16.3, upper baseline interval 16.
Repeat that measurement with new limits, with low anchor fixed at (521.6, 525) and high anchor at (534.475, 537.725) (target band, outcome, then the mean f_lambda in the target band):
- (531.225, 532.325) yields 0.01 nm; 15.9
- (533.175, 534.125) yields 0.00 nm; 16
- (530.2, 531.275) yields 0.01 nm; 16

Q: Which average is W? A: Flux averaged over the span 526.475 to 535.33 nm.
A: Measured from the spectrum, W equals 16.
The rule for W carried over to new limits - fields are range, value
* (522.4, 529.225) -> 16.1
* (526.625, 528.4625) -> 16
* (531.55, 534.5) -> 15.8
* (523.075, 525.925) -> 16.2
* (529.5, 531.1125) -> 16.1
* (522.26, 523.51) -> 15.8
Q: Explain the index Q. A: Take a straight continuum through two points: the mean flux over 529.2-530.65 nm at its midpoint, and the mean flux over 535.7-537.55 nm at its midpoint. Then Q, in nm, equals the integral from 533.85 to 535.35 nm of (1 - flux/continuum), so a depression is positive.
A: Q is 0.01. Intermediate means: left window 16.2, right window 16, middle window 15.9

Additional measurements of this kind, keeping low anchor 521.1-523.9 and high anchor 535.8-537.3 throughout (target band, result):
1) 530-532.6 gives 0.02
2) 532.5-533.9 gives 0.01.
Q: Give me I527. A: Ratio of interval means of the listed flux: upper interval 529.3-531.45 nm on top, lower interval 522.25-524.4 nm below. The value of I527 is 1.0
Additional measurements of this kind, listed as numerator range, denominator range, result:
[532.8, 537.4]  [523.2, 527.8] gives 1.00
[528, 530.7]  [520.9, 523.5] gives 1.02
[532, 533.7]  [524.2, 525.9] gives 0.97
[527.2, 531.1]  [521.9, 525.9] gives 1.01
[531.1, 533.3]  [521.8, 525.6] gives 0.98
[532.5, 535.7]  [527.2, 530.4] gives 0.98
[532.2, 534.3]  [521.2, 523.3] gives 0.99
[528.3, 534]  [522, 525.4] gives 1.00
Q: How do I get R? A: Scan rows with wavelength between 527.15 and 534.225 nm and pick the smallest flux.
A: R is 15.5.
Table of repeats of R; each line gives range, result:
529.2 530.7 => 16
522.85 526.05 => 15.6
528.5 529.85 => 16.4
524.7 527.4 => 15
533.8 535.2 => 15.8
